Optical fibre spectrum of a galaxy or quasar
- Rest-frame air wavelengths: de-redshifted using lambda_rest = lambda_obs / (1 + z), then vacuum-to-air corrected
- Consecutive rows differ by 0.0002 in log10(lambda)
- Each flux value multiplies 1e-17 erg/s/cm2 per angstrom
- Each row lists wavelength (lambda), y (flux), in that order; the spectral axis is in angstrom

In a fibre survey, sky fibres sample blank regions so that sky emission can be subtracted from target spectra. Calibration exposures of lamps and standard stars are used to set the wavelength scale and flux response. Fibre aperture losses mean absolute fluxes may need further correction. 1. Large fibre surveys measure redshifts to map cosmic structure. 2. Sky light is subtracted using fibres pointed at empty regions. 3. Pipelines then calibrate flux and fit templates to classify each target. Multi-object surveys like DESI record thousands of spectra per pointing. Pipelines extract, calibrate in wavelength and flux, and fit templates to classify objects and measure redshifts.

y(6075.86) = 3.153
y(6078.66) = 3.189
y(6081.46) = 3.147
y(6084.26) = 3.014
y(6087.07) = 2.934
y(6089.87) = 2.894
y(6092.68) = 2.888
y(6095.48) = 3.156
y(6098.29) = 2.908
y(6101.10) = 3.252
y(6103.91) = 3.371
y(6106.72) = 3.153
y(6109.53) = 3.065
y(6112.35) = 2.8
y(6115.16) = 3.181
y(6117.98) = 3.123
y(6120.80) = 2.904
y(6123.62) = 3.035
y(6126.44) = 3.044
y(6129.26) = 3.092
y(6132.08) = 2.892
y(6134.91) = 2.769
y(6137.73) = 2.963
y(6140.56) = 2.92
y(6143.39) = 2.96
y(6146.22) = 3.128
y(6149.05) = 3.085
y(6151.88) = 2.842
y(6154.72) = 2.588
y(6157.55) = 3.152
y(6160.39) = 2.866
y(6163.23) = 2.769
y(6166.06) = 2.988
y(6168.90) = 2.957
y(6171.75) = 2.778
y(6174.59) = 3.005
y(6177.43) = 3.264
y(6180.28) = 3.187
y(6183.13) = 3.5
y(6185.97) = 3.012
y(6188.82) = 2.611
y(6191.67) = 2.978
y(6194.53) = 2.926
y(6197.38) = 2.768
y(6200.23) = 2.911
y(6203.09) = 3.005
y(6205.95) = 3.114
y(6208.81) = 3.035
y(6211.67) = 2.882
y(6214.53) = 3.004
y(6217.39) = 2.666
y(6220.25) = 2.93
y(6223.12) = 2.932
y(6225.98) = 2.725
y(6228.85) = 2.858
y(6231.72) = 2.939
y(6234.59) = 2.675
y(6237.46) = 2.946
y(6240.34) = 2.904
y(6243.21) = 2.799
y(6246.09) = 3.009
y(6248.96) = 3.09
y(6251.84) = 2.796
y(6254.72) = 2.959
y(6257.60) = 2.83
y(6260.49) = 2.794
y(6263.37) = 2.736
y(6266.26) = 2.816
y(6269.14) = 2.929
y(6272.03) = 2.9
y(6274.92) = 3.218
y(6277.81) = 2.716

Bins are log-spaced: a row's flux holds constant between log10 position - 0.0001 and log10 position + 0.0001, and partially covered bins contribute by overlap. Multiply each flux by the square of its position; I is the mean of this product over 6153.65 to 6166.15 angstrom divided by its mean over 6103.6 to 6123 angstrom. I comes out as 1.0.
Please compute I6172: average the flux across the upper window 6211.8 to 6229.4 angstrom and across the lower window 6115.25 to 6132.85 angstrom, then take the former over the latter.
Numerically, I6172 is 0.94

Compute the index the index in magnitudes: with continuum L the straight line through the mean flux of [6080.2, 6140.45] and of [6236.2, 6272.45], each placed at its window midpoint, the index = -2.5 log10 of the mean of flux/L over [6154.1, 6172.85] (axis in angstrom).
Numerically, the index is 0.033 mag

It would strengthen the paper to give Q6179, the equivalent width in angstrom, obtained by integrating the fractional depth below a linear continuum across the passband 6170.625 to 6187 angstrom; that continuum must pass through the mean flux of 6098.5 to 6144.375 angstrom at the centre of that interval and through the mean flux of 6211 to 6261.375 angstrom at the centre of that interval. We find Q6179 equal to -1.0 angstrom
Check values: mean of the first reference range 3.03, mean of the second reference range 2.88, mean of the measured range 3.13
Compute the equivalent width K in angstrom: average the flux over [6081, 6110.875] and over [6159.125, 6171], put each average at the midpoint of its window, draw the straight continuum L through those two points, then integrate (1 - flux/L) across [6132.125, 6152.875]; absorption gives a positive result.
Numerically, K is 0.0 angstrom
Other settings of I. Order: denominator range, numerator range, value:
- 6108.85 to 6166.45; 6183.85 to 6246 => 1.00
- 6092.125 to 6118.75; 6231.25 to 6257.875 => 0.98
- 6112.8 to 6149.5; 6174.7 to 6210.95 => 1.03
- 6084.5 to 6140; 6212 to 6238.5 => 0.98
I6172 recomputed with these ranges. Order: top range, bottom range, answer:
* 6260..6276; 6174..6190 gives 0.93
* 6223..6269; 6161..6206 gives 0.96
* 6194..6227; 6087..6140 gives 0.96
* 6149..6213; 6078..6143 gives 0.98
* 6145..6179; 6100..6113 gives 0.94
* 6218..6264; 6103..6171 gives 0.96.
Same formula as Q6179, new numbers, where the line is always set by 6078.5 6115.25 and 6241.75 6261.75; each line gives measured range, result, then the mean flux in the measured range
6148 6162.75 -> 0.52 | 2.89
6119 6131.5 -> 0.07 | 3.01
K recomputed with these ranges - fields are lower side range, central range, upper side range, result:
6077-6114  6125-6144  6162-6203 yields 0.47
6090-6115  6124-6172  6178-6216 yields 1.61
